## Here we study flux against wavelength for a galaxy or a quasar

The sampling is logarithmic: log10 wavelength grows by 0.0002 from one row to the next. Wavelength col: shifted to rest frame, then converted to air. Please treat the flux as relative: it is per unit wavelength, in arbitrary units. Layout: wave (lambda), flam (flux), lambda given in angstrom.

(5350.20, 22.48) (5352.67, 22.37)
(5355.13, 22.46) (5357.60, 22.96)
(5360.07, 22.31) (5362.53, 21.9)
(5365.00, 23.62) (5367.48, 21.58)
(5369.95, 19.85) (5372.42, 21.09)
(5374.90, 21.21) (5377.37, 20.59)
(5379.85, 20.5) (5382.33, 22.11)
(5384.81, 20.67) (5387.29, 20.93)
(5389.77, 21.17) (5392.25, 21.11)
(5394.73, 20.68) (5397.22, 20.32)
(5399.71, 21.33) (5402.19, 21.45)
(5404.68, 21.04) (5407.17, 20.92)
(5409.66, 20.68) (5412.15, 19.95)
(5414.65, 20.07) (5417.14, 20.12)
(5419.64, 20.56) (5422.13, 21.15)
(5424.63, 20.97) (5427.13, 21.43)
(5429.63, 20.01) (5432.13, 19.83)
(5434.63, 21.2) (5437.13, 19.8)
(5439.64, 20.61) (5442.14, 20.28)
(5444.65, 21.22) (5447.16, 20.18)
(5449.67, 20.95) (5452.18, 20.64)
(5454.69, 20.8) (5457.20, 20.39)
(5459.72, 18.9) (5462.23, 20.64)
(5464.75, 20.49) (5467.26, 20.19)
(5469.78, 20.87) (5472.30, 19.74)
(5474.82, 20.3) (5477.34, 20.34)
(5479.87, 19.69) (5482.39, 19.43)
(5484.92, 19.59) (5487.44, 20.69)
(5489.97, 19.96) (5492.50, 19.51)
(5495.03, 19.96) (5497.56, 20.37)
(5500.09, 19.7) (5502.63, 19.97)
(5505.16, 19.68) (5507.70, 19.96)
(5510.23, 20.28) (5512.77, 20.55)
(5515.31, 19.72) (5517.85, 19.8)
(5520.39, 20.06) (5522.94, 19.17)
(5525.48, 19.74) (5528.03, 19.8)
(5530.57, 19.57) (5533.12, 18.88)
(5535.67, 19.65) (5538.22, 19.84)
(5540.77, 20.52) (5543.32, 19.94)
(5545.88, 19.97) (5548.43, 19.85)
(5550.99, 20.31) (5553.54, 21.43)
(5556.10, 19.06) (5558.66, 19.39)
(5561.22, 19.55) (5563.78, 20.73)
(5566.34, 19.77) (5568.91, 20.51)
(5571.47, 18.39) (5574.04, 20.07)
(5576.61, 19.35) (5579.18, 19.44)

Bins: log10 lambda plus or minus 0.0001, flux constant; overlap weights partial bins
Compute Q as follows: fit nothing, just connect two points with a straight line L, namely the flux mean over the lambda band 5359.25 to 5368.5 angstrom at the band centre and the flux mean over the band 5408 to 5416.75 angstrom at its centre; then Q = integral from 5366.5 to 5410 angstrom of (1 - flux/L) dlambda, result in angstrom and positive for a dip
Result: 0.7 angstrom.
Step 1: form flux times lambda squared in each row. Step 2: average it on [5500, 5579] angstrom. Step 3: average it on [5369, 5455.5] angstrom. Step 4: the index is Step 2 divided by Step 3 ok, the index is 1.00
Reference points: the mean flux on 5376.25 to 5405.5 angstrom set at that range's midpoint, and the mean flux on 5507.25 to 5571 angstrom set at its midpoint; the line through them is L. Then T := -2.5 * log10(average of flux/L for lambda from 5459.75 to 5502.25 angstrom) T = 0.01 mag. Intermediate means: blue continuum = 21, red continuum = 19.9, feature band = 20.1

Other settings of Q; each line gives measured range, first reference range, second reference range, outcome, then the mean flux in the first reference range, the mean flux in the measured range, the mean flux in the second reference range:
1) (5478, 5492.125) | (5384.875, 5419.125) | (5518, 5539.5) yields 0.09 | 20.7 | 19.9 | 19.6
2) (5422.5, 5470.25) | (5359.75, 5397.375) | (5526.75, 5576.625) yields 0.43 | 21.2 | 20.5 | 19.8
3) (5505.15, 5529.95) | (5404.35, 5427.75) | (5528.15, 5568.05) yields 0.25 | 20.7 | 19.9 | 19.9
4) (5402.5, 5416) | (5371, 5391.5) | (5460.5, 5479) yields 0.14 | 21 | 20.6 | 20.3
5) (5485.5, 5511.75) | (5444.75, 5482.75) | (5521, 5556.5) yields 0.11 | 20.3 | 20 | 19.9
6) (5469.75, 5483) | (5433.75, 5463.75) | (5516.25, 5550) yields 0.14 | 20.5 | 20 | 19.8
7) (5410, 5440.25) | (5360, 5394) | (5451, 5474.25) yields 0.37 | 21.3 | 20.5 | 20.3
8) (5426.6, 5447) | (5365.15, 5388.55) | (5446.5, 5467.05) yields 0.05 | 21.1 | 20.5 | 20.4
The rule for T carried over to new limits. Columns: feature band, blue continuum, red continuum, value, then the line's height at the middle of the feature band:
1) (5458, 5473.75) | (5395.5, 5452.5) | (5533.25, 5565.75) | 0.01 mag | 20.4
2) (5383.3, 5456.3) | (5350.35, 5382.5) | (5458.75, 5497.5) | 0.01 mag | 20.9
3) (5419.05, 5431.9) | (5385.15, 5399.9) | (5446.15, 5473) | -0.01 mag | 20.6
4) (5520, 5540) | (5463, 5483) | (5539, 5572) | 0.03 mag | 20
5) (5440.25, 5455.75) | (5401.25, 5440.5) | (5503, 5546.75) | -0.01 mag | 20.4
